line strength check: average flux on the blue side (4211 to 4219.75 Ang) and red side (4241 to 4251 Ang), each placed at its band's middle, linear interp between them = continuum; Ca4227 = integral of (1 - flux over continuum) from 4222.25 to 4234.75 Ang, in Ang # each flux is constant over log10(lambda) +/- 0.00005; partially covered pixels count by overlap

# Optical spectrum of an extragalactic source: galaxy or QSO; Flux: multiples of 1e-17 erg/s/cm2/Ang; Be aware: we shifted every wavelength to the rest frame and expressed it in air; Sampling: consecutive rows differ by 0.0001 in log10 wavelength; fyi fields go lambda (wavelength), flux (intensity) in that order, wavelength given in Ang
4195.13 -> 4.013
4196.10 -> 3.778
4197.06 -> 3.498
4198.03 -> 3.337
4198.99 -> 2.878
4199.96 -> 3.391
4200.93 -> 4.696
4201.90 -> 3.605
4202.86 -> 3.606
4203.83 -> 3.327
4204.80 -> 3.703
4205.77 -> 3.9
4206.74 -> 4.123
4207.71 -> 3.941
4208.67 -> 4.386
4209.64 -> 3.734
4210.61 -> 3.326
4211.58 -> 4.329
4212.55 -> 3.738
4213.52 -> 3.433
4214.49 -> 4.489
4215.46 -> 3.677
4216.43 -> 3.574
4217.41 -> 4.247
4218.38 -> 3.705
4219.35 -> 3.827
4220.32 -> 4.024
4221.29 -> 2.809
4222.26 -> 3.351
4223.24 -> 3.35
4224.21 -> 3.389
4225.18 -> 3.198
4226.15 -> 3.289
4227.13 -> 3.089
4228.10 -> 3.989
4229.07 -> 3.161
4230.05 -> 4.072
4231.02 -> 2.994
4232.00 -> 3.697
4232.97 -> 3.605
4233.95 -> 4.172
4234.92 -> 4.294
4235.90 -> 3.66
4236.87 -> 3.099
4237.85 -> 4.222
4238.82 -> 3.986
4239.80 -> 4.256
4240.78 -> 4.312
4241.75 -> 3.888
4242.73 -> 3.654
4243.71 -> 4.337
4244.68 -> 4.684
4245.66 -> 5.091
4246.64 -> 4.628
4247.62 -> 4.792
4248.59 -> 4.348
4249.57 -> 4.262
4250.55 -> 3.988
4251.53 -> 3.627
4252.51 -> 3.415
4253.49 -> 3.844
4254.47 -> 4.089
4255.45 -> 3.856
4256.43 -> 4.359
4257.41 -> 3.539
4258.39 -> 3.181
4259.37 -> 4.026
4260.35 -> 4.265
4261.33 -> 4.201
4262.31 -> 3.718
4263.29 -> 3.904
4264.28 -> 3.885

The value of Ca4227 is 1.8 Ang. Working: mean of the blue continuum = 3.88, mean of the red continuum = 4.37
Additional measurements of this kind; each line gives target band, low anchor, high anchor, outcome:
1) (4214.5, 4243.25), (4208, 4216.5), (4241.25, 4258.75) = 2.0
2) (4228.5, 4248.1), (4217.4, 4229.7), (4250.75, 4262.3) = -2.1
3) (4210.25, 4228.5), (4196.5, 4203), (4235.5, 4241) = 0.6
